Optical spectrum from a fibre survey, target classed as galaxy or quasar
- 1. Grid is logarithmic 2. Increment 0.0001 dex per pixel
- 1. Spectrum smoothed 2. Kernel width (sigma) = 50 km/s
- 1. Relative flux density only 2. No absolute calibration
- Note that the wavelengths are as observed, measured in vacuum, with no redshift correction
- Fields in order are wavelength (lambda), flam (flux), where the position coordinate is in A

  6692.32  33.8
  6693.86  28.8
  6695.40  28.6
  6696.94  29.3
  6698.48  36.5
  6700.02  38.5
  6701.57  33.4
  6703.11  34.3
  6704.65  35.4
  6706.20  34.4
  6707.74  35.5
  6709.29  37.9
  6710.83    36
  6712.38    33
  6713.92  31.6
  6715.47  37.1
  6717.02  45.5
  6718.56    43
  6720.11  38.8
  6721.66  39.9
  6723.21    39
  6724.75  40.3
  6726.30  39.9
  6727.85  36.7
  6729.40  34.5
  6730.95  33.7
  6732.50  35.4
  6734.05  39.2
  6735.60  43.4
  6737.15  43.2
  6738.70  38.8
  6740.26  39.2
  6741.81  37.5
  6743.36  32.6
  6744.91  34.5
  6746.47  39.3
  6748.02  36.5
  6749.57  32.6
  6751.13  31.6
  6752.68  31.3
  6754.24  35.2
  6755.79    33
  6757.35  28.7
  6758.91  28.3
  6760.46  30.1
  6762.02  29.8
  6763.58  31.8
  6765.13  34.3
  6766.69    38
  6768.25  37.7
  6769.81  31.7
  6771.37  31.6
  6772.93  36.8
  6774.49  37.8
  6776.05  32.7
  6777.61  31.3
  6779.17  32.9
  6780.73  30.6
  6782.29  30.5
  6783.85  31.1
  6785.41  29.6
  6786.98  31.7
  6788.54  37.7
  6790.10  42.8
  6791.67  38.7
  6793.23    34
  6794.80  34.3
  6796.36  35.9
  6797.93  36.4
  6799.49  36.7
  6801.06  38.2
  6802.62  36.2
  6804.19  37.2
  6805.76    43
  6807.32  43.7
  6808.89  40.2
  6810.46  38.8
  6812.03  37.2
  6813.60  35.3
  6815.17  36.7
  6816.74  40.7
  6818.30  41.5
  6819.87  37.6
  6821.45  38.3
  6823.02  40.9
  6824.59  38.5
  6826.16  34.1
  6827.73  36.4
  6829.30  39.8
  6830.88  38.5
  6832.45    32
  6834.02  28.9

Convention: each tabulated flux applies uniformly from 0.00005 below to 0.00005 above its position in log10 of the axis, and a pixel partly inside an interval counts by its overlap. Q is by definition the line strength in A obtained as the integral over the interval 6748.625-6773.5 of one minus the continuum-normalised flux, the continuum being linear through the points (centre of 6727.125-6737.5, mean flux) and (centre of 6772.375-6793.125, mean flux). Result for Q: 2.1 A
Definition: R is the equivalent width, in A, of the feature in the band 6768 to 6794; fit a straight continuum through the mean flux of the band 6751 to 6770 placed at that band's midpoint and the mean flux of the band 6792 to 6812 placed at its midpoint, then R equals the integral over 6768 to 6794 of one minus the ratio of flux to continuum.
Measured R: 0.84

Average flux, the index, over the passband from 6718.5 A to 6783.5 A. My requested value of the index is 35.2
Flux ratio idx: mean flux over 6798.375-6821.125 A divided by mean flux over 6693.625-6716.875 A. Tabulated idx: 1.12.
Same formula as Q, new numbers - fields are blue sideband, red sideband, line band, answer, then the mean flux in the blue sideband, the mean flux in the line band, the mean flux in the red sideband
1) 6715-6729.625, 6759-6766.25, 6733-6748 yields -1.0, 39.7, 38.5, 31.5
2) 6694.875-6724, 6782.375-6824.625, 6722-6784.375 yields 3.2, 36.3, 34.9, 37.4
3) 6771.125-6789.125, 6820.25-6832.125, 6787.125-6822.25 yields -2.6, 32.8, 38.1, 37.8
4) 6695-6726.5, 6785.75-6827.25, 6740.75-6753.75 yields 0.9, 36.6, 34.6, 37.8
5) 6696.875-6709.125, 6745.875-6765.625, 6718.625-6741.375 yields -3.4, 35.1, 38.8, 32.4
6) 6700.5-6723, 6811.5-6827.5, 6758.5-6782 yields 2.8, 36.9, 33.1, 38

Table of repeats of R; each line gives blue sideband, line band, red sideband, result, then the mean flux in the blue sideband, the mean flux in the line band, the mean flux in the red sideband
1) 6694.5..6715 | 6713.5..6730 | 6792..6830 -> -2.0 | 34.2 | 38.9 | 38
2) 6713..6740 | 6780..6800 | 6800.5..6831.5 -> 2.1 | 38.8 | 34.6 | 38.6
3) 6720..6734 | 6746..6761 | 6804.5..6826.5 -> 2.2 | 37.6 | 32.6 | 39.1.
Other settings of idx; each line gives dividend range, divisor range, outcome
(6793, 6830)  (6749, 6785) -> 1.17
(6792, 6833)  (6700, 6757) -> 1.03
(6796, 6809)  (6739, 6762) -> 1.15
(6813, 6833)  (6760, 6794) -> 1.12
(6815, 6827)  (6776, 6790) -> 1.19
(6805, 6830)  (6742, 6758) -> 1.15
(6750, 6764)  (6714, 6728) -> 0.78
